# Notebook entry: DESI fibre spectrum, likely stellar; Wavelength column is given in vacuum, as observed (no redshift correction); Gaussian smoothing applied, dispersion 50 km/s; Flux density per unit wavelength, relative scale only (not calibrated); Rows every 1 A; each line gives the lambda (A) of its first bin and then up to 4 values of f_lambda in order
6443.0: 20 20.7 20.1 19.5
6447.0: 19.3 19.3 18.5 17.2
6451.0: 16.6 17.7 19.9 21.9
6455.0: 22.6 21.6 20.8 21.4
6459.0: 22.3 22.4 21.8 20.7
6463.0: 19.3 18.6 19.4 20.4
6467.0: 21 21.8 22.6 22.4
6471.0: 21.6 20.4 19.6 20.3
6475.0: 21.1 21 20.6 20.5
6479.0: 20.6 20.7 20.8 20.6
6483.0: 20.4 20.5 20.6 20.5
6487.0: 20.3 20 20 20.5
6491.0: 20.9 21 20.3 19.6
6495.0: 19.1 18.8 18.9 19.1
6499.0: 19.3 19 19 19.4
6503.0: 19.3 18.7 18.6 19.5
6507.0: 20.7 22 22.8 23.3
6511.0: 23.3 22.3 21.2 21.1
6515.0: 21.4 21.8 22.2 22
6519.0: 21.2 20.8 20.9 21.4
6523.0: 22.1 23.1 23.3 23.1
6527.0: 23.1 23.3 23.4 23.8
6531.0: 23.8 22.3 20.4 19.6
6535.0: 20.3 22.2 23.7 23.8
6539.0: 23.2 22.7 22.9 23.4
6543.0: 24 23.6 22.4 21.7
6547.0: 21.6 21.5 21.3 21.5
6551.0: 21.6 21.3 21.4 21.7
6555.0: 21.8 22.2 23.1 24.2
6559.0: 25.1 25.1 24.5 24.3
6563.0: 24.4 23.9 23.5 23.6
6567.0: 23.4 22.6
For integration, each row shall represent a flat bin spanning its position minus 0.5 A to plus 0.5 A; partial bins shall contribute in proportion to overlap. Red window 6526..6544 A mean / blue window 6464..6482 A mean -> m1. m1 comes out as 1.1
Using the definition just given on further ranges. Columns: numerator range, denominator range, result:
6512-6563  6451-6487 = 1.08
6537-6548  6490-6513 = 1.13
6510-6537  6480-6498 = 1.10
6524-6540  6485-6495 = 1.12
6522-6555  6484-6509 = 1.13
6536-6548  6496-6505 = 1.20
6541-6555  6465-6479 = 1.05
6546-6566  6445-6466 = 1.14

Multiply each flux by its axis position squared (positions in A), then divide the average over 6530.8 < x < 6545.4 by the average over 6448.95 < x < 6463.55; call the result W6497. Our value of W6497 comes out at 1.13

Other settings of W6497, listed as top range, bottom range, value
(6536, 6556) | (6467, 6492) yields 1.10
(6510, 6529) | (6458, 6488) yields 1.08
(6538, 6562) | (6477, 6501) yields 1.15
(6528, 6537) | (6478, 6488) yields 1.10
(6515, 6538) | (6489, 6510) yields 1.12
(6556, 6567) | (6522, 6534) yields 1.07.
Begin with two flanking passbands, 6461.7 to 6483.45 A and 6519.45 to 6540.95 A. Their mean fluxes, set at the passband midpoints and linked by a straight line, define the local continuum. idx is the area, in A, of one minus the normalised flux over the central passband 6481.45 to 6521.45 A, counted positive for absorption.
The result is 1.9 A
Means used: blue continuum 20.7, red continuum 22.4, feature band 20.5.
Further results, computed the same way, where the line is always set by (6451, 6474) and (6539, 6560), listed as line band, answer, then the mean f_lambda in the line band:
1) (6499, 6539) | 0.6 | 21.6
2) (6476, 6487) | 0.3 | 20.6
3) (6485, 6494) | 0.4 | 20.4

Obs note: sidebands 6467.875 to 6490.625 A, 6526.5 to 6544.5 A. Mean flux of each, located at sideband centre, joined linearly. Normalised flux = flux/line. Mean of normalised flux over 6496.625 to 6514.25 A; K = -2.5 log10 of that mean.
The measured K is 0.065 mag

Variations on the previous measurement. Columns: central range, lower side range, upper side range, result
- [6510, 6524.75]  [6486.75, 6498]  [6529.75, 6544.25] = -0.02 mag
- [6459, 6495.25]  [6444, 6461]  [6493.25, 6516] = -0.02 mag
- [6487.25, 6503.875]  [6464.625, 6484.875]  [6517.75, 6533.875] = 0.10 mag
